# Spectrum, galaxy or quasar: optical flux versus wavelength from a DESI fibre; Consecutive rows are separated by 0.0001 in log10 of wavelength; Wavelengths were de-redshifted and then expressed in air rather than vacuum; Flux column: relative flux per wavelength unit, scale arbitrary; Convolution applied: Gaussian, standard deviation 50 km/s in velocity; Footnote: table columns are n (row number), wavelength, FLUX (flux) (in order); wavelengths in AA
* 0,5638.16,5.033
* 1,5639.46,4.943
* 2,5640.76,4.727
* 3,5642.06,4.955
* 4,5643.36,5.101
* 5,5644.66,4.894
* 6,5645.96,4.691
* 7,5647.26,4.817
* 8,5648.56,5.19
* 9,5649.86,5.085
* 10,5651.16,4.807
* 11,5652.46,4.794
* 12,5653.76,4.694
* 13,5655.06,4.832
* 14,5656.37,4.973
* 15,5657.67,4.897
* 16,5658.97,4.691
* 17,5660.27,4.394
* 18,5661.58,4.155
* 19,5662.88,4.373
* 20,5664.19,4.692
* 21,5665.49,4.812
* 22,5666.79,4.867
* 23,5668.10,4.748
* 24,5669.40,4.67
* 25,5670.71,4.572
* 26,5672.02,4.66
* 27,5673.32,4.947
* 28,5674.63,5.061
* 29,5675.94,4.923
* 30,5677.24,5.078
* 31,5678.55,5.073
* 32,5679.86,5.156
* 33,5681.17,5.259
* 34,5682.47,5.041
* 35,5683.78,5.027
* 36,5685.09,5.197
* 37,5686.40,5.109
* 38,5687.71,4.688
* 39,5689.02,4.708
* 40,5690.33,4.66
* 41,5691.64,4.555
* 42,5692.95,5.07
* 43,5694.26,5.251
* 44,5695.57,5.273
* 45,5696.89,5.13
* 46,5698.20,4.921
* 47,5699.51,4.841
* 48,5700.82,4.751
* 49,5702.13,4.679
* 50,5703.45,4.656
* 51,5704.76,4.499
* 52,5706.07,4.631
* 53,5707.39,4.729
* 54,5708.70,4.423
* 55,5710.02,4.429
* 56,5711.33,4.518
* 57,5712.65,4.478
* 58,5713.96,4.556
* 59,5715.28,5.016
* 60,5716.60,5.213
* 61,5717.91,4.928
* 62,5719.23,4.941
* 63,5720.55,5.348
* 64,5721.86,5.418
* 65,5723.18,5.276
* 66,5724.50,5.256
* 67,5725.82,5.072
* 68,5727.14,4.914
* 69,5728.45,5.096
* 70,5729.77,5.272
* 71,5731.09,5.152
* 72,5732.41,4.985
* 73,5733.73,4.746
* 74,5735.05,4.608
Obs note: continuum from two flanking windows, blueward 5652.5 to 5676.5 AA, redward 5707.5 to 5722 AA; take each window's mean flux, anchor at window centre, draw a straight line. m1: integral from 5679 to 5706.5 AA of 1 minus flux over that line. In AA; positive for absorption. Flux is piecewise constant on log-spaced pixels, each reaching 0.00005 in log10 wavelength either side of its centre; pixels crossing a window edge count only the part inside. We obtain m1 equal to -0.8 AA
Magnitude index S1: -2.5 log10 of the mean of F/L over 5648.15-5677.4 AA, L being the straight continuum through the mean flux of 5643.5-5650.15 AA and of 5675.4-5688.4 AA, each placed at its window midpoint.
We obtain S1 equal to 0.05 mag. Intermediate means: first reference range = 4.94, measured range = 4.77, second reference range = 5.06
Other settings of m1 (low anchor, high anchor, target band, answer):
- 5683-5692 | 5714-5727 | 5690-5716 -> 1.2 AA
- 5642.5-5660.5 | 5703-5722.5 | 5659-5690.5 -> 0.0 AA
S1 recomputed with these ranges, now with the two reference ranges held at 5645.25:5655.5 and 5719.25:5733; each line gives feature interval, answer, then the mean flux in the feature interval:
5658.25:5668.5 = 0.08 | 4.59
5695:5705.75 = 0.05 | 4.83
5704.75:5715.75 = 0.12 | 4.58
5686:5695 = 0.04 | 4.86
